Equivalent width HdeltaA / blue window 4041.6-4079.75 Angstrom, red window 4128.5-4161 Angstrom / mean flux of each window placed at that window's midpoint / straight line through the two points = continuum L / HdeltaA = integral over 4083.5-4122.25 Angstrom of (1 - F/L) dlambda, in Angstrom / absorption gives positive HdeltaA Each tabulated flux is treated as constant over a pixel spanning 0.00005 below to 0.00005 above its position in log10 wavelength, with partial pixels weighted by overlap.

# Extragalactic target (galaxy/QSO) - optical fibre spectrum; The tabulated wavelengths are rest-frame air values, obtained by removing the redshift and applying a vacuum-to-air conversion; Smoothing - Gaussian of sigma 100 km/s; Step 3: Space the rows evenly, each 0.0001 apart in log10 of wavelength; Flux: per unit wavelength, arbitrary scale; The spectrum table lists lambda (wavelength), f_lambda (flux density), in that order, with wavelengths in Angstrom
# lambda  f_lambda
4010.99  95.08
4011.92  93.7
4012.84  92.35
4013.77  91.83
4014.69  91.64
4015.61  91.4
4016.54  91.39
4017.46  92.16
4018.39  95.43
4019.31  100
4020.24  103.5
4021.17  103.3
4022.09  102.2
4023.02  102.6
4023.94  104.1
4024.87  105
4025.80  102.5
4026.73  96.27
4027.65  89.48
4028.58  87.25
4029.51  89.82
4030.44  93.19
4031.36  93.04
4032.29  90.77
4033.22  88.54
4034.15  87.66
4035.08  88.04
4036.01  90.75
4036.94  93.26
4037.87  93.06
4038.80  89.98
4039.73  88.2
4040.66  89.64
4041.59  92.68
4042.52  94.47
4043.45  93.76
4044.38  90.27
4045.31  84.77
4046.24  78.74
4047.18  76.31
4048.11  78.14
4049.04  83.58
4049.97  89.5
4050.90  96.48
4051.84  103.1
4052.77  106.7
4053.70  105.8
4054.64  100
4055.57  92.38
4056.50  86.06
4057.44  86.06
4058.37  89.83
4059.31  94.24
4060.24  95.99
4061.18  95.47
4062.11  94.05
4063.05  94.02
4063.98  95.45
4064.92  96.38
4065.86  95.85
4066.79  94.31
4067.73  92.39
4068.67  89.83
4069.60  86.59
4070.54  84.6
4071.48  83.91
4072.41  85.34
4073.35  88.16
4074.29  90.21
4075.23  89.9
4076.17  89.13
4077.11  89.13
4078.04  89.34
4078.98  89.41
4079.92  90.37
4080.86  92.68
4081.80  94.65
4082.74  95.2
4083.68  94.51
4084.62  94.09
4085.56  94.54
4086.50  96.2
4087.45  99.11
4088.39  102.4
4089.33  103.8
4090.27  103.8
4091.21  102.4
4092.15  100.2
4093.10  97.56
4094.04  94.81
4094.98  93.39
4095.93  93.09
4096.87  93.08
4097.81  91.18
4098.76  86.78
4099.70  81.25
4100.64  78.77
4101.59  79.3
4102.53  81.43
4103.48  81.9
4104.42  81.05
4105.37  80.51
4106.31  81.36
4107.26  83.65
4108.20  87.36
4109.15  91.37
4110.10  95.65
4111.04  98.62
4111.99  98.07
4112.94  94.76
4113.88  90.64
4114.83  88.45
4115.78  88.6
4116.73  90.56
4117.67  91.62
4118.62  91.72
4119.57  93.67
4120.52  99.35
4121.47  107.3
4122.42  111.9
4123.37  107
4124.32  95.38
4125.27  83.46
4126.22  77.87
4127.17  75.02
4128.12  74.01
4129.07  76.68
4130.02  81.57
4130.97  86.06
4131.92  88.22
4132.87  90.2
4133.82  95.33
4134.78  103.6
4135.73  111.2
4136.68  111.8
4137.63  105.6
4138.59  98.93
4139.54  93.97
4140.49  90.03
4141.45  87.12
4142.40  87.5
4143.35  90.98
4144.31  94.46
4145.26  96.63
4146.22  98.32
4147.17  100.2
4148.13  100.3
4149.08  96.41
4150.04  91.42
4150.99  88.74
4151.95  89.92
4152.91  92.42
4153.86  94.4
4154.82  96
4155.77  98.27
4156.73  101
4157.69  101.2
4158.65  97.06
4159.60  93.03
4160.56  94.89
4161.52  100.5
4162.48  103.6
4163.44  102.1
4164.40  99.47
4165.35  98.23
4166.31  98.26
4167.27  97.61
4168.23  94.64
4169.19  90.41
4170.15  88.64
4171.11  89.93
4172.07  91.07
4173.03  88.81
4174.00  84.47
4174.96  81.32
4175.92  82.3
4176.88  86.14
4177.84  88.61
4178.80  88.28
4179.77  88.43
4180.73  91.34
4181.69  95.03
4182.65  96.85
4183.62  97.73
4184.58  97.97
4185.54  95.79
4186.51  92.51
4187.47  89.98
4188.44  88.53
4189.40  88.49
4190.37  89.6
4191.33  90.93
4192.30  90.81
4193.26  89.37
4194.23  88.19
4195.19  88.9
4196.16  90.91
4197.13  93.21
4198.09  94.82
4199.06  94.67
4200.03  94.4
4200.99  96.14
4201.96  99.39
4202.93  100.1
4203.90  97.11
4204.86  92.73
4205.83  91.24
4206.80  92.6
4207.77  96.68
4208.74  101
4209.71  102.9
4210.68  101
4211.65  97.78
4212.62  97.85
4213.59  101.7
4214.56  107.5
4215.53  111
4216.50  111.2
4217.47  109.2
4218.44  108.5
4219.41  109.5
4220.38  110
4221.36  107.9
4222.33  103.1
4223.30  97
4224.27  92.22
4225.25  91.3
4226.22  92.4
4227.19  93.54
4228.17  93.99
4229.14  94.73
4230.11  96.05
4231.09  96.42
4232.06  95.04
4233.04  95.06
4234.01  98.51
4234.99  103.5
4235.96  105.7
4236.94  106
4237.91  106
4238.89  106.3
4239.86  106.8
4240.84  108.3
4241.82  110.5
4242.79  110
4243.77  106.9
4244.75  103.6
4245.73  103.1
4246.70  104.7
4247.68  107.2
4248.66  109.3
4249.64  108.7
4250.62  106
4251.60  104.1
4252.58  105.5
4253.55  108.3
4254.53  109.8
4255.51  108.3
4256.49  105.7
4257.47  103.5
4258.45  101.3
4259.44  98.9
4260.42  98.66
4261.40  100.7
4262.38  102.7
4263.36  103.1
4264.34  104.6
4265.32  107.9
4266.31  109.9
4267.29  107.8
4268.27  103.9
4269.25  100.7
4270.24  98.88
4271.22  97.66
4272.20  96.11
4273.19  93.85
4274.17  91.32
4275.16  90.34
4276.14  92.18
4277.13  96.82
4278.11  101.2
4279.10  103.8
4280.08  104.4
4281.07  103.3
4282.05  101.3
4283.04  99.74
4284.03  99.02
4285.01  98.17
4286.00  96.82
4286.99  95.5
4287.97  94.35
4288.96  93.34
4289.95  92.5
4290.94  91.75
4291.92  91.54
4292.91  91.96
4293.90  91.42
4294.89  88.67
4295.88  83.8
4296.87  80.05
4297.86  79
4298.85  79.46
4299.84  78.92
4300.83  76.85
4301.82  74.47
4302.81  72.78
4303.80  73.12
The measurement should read 0.3 Angstrom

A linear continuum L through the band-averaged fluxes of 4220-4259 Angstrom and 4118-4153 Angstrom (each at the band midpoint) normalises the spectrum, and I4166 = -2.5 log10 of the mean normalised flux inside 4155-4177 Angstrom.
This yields 0.02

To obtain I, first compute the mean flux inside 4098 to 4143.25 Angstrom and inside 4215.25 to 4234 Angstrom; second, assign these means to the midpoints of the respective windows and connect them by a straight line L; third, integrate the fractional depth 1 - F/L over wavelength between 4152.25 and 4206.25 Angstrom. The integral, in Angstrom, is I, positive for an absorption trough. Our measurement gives 1.5 Angstrom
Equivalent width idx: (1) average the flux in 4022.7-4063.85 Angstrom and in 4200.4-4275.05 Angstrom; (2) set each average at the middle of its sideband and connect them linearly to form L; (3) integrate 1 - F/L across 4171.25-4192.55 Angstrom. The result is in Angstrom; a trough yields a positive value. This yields 1.9 Angstrom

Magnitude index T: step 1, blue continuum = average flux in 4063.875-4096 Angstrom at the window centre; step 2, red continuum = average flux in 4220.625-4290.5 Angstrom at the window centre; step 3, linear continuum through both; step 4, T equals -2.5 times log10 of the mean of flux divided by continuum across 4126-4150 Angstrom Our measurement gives 0.04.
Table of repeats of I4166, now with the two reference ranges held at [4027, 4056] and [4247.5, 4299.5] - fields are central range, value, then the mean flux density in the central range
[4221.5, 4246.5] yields -0.04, 101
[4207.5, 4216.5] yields -0.06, 103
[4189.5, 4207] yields 0.04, 93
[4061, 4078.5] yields 0.01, 90.7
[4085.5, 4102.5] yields -0.01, 93.6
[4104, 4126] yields 0.01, 92.5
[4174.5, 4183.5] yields 0.08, 89.1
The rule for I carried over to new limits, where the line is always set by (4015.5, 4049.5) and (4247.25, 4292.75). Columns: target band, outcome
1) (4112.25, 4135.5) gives 1.05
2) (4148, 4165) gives 0.02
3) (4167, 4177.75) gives 0.97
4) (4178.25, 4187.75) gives 0.41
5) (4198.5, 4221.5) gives -0.60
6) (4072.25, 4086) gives 0.40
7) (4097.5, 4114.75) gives 1.47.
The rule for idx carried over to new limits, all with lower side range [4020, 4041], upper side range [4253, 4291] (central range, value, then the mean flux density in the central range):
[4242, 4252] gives -0.68 Angstrom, 106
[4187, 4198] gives 0.92 Angstrom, 90.1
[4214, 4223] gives -0.85 Angstrom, 108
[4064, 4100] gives 1.00 Angstrom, 93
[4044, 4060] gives 0.69 Angstrom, 90.8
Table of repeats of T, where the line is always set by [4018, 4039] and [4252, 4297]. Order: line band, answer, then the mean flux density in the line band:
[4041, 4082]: 0.05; 91.1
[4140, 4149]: 0.03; 94.1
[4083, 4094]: -0.03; 98.7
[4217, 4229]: -0.03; 101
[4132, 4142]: -0.02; 98.3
